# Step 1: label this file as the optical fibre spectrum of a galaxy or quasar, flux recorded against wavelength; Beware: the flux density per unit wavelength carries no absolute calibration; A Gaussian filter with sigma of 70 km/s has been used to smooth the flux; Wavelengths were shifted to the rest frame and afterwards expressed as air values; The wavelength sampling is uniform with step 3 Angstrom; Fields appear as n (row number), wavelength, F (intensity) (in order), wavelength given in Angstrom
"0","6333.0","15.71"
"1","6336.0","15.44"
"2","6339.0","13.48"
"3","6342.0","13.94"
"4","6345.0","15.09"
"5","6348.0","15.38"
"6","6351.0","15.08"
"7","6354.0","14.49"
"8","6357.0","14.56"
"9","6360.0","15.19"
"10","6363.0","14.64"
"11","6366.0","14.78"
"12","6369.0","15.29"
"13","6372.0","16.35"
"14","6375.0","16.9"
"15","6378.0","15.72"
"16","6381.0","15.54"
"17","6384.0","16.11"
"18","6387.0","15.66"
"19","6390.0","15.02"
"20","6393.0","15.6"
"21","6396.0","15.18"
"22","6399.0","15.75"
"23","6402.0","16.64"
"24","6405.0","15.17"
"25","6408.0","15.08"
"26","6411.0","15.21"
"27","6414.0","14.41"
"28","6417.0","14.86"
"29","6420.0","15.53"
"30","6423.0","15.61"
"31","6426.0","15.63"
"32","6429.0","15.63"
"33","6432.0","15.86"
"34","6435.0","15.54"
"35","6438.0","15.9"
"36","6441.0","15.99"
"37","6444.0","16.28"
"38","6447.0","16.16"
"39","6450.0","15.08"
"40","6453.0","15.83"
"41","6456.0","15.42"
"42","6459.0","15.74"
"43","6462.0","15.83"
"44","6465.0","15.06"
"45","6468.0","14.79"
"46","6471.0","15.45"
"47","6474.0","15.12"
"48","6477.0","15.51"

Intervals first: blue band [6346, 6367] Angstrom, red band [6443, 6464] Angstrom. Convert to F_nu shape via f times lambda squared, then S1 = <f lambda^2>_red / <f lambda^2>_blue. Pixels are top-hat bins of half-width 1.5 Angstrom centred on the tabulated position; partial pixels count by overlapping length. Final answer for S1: 1.1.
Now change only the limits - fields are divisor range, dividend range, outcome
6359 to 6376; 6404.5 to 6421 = 0.98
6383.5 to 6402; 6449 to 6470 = 1.01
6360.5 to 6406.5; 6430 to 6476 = 1.02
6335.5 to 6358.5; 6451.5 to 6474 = 1.09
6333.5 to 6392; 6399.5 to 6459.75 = 1.05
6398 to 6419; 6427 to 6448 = 1.05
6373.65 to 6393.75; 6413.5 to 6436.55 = 0.99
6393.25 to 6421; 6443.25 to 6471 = 1.03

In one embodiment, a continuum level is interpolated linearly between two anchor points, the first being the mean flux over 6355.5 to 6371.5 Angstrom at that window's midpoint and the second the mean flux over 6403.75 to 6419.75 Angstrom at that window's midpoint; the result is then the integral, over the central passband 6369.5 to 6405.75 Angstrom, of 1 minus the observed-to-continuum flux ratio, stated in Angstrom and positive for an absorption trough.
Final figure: -1.98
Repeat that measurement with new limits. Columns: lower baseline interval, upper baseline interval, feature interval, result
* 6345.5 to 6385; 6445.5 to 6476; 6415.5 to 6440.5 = -0.3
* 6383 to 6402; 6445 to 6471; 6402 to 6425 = 0.5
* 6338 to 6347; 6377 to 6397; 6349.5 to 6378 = -0.7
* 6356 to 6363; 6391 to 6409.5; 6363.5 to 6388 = -1.0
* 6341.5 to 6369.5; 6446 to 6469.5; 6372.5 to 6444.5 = -2.1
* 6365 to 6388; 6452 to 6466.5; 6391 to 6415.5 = 0.6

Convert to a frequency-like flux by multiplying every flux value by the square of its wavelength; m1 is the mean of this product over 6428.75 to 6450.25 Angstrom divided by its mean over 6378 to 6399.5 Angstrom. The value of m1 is 1.0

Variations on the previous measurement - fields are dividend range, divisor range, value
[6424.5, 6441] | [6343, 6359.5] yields 1.08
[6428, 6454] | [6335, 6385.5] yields 1.07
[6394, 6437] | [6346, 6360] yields 1.06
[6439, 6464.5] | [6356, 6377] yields 1.05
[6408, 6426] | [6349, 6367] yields 1.04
